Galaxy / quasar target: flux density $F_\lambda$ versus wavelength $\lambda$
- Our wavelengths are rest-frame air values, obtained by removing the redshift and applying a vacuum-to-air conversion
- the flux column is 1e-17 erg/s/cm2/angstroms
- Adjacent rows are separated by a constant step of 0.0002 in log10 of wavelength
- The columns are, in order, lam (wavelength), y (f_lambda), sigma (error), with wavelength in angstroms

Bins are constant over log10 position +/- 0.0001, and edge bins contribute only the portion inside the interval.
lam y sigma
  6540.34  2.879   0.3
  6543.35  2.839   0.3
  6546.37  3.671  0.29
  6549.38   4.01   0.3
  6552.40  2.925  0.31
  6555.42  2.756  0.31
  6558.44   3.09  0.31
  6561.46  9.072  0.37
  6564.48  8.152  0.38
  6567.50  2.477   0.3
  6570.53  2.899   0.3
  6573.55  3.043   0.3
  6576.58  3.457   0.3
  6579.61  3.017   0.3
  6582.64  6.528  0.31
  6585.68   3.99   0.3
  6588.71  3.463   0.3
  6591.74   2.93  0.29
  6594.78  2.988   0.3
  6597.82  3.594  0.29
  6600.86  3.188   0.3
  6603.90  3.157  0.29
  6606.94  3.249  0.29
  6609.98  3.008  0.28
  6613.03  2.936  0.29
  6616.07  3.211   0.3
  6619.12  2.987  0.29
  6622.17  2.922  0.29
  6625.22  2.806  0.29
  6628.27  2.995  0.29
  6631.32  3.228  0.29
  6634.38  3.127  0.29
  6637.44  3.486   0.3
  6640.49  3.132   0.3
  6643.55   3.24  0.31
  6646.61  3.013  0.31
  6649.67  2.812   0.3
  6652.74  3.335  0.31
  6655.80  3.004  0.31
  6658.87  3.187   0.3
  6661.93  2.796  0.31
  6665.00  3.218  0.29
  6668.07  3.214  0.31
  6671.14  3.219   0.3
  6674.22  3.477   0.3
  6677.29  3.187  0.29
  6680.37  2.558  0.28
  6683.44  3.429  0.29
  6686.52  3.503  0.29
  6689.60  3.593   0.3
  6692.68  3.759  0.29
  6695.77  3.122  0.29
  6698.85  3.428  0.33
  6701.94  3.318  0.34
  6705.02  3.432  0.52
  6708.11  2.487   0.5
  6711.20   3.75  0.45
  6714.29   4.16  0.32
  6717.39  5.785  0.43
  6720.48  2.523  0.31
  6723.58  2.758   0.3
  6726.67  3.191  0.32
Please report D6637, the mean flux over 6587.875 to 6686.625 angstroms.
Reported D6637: 3.13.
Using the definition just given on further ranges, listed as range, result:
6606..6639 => 3.08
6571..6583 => 3.67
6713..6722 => 4.16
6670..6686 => 3.19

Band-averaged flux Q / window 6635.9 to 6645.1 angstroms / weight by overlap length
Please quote 3.29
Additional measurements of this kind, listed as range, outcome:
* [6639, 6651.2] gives 3.05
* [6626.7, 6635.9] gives 3.11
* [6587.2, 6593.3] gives 3.2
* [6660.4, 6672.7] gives 3.11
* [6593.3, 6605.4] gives 3.23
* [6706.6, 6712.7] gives 3.12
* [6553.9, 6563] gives 4.98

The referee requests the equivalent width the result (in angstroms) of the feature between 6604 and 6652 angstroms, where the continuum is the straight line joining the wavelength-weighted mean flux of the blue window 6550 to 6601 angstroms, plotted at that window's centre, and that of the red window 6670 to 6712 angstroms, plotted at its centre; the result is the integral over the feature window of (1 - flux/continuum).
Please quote 7.74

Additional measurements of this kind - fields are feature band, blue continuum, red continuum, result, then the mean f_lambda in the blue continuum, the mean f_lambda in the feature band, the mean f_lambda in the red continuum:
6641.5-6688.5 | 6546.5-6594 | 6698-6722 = 7.7 angstroms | 4.09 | 3.15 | 3.62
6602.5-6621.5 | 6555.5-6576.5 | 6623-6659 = 3.0 angstroms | 4.56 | 3.08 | 3.11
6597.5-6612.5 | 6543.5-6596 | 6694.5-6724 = 2.7 angstroms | 4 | 3.19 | 3.51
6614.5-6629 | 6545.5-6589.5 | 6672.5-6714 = 3.2 angstroms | 4.19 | 2.98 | 3.34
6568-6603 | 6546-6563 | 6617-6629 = 1.5 angstroms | 4.3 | 3.52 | 2.94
